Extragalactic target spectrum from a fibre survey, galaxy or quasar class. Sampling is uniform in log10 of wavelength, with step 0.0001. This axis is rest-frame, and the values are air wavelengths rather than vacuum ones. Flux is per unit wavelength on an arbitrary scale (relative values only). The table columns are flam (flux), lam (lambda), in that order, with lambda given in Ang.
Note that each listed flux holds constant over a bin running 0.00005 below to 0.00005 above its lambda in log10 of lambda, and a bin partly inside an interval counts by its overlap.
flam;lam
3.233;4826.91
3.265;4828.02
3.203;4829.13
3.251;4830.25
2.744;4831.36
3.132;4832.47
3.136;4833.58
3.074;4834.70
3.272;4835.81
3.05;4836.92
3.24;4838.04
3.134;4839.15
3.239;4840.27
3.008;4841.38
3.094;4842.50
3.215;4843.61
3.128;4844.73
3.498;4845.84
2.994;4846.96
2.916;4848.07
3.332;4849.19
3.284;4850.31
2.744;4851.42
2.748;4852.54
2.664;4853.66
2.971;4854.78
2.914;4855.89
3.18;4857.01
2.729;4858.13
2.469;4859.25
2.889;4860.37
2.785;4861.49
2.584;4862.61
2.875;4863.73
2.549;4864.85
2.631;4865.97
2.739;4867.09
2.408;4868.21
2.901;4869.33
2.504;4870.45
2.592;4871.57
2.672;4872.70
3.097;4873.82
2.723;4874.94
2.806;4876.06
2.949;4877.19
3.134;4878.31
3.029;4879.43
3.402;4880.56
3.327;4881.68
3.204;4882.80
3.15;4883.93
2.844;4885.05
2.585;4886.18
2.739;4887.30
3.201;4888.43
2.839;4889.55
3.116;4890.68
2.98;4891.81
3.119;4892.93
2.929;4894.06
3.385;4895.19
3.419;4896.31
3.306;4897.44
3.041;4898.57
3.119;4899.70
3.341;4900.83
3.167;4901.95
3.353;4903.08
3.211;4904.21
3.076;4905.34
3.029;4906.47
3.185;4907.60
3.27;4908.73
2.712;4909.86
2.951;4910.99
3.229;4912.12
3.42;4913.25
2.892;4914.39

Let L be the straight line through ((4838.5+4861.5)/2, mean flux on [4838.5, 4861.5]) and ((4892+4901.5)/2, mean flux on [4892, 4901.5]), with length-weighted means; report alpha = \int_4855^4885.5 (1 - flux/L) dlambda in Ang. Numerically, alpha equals 2.3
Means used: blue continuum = 3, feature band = 2.86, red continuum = 3.2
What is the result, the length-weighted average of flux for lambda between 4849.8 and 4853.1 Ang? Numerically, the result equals 2.92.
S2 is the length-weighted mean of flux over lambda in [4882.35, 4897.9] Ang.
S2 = 3.06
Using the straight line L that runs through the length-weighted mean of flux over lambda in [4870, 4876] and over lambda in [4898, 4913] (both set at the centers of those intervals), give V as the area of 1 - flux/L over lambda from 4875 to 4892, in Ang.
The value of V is -0.9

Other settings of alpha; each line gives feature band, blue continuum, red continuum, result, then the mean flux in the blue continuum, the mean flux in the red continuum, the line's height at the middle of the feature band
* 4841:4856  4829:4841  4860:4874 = -0.5 Ang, 3.13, 2.7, 2.95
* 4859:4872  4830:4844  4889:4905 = 2.0 Ang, 3.12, 3.16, 3.14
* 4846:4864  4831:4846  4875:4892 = 1.2 Ang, 3.14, 3.01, 3.09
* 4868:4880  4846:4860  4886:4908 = 0.8 Ang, 2.93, 3.12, 3.02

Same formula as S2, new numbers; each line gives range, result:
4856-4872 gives 2.71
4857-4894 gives 2.87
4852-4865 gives 2.79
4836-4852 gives 3.14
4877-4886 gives 3.12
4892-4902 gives 3.2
